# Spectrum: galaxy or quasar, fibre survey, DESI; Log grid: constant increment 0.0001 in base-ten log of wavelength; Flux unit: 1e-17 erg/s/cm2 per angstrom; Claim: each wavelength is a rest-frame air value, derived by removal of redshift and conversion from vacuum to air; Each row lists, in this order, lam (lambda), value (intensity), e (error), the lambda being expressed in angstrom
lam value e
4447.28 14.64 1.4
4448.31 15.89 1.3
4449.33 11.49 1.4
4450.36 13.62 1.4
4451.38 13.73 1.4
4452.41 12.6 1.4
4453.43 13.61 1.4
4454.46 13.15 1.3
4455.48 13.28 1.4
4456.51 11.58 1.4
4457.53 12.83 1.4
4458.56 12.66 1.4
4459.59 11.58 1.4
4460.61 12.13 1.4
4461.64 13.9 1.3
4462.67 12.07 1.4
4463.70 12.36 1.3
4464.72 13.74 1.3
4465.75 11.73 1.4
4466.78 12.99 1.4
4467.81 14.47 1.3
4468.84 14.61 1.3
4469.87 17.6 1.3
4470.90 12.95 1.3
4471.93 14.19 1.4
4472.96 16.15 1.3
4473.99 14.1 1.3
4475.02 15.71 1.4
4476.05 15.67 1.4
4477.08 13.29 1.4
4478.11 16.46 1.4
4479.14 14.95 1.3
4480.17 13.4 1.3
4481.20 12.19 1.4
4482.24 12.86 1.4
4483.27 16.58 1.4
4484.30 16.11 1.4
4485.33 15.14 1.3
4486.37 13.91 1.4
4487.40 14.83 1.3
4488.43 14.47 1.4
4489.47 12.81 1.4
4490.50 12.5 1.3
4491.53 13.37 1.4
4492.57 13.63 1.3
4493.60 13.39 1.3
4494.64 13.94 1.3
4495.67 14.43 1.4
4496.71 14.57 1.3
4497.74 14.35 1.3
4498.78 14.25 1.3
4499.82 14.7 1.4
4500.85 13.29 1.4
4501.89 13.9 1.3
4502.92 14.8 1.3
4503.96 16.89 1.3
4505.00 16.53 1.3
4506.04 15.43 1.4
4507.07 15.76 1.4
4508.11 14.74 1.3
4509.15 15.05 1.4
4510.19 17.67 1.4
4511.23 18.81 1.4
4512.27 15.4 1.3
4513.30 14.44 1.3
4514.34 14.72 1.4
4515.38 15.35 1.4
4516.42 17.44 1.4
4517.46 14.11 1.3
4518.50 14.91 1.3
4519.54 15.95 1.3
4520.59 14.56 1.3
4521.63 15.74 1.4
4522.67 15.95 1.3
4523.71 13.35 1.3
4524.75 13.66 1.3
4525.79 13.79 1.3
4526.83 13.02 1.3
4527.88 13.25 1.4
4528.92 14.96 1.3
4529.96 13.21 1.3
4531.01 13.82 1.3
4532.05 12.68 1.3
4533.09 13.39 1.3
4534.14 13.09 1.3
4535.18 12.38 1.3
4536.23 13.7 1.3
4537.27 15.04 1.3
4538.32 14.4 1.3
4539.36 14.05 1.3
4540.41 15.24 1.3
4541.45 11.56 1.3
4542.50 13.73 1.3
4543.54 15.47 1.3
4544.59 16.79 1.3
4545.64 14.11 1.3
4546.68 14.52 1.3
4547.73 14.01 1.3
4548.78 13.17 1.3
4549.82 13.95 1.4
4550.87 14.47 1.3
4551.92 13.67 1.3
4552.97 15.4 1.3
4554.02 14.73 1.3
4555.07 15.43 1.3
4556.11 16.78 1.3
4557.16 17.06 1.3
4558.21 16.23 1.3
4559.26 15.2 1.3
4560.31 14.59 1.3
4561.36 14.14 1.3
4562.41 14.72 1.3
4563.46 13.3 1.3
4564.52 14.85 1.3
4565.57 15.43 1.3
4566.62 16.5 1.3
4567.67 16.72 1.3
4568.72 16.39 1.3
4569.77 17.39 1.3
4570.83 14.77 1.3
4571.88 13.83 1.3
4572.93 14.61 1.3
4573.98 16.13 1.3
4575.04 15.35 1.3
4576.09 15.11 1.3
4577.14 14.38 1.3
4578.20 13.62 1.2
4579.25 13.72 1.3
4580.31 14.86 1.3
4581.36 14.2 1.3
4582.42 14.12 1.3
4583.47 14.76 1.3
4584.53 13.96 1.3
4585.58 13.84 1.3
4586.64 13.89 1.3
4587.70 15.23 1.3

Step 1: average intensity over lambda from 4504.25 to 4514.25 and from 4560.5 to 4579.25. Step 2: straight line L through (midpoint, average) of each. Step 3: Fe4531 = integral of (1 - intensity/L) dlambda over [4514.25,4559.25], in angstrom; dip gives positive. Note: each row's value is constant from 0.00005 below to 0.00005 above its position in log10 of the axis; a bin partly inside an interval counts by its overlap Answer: 3.1 angstrom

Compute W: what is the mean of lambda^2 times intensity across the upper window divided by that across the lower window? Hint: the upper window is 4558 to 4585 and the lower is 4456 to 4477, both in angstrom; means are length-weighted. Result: 1.1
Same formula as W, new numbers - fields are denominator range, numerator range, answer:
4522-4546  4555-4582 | 1.11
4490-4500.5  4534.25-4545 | 1.04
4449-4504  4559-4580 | 1.13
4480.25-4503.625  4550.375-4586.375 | 1.10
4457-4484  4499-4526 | 1.12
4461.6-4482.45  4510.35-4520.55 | 1.14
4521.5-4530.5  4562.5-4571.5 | 1.13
